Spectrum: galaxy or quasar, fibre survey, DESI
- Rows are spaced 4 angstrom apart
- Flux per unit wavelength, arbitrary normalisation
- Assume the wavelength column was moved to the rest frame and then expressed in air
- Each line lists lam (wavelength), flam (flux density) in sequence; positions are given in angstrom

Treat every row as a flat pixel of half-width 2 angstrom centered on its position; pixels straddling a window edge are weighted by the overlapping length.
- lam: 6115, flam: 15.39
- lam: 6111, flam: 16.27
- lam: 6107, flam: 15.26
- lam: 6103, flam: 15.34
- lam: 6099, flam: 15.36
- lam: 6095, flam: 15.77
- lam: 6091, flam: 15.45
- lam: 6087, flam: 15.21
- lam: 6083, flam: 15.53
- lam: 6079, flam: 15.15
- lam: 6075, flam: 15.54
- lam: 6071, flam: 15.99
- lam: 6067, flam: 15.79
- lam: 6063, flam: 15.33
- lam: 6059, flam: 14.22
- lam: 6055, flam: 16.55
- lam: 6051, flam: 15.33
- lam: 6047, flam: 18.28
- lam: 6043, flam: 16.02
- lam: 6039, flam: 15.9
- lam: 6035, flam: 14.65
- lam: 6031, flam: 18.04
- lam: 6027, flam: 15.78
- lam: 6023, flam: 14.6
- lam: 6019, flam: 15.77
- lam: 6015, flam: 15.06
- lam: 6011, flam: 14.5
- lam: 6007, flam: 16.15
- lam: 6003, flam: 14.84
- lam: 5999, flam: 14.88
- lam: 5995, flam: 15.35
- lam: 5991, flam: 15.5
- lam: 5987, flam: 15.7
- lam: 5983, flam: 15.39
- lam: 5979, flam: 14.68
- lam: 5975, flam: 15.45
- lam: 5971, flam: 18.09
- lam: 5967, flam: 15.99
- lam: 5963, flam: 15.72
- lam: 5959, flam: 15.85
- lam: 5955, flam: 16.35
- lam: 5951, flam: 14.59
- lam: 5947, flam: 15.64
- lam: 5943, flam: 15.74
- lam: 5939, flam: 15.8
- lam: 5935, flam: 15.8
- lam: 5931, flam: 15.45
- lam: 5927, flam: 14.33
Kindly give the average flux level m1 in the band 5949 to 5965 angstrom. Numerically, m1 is 15.6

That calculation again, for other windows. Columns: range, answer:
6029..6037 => 16.3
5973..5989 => 15.3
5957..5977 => 16.2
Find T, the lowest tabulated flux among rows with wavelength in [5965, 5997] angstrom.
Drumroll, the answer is 14.68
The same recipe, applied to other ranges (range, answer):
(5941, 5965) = 14.59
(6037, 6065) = 14.22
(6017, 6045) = 14.6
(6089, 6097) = 15.45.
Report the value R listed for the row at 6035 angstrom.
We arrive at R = 14.65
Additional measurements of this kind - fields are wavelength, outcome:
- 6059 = 14.22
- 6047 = 18.28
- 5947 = 15.64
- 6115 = 15.39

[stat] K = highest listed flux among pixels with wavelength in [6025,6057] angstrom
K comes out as 18.28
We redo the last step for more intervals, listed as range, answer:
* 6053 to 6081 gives 16.55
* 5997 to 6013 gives 16.15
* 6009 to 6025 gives 15.77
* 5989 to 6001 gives 15.5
